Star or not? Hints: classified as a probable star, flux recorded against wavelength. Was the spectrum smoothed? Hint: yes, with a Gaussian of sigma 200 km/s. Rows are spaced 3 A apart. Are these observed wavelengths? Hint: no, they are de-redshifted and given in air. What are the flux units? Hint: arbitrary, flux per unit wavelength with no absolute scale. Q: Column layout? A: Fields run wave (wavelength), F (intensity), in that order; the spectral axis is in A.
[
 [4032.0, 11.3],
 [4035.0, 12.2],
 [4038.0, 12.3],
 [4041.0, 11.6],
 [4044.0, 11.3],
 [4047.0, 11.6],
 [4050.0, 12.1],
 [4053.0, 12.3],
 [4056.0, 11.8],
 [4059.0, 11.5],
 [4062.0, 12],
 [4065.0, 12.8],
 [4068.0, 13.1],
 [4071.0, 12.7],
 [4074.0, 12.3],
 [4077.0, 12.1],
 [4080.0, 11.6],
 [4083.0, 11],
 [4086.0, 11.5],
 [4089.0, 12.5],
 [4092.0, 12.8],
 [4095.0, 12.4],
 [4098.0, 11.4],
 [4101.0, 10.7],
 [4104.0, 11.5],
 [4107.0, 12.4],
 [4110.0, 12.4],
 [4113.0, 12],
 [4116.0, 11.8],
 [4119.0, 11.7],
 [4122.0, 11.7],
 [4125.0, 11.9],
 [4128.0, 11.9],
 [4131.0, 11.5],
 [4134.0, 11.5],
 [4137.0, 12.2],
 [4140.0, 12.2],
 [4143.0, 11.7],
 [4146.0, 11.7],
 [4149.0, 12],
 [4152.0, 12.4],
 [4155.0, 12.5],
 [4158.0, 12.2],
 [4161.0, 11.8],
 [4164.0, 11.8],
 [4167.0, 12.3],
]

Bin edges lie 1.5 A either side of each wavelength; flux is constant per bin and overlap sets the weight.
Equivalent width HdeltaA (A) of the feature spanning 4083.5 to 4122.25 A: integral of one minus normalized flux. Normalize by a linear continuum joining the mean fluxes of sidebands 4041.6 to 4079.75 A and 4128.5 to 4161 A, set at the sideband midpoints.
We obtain 0.5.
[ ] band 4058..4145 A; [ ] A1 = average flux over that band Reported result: 12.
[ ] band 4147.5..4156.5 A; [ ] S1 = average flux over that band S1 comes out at 12.3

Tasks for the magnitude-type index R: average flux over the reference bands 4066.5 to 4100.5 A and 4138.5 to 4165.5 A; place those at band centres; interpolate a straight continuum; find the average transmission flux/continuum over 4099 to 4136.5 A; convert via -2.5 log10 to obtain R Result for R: 0.03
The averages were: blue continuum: 12.1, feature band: 11.8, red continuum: 12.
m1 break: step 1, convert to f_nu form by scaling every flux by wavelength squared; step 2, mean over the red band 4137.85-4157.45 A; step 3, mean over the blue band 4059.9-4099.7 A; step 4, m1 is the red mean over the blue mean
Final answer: 1.03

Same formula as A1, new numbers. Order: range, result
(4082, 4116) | 11.9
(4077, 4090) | 11.7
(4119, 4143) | 11.8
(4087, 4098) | 12.4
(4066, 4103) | 12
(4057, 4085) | 12.1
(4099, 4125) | 11.8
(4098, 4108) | 11.5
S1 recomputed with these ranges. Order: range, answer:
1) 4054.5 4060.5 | 11.7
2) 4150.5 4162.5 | 12.2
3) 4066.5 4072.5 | 12.9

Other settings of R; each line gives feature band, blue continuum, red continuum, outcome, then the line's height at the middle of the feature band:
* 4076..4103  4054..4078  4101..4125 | 0.03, 12.1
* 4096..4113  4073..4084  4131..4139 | 0.00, 11.8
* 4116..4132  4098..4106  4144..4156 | -0.01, 11.6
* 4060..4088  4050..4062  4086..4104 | -0.02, 11.9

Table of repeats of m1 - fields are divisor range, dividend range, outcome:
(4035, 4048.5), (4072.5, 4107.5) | 1.03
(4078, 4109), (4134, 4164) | 1.05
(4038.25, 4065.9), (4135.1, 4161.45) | 1.06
